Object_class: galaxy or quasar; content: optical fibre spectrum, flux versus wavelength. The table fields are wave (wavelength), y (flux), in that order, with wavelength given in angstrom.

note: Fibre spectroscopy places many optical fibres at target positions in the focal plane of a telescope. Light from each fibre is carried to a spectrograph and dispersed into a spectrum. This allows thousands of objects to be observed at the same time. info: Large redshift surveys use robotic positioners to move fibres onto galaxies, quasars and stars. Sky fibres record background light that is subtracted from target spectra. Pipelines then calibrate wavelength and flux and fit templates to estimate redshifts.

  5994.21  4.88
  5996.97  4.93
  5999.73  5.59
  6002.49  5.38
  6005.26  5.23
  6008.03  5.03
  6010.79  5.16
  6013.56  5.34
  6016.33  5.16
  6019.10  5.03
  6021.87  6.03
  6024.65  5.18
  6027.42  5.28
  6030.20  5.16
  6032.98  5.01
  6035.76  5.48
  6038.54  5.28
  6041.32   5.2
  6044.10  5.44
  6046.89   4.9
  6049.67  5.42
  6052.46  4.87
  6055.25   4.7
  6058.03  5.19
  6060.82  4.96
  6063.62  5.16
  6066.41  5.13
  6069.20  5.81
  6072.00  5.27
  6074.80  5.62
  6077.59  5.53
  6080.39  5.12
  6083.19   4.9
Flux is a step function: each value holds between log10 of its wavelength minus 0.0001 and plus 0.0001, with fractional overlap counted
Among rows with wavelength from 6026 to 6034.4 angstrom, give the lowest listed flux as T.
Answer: 5.01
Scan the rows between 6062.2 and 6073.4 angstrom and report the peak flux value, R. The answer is 5.81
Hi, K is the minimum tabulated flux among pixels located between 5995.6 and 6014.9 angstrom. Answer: 4.93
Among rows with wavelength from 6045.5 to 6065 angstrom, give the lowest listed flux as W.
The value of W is 4.7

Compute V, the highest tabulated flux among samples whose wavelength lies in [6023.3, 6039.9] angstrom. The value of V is 5.48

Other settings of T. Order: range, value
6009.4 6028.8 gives 5.03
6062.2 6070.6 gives 5.13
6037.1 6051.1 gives 4.9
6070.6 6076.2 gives 5.27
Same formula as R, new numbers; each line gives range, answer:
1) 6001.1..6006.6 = 5.38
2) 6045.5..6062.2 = 5.42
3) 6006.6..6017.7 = 5.34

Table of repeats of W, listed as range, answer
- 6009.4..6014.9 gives 5.16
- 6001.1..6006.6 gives 5.23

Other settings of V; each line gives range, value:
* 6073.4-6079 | 5.62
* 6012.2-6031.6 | 6.03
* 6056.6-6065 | 5.19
